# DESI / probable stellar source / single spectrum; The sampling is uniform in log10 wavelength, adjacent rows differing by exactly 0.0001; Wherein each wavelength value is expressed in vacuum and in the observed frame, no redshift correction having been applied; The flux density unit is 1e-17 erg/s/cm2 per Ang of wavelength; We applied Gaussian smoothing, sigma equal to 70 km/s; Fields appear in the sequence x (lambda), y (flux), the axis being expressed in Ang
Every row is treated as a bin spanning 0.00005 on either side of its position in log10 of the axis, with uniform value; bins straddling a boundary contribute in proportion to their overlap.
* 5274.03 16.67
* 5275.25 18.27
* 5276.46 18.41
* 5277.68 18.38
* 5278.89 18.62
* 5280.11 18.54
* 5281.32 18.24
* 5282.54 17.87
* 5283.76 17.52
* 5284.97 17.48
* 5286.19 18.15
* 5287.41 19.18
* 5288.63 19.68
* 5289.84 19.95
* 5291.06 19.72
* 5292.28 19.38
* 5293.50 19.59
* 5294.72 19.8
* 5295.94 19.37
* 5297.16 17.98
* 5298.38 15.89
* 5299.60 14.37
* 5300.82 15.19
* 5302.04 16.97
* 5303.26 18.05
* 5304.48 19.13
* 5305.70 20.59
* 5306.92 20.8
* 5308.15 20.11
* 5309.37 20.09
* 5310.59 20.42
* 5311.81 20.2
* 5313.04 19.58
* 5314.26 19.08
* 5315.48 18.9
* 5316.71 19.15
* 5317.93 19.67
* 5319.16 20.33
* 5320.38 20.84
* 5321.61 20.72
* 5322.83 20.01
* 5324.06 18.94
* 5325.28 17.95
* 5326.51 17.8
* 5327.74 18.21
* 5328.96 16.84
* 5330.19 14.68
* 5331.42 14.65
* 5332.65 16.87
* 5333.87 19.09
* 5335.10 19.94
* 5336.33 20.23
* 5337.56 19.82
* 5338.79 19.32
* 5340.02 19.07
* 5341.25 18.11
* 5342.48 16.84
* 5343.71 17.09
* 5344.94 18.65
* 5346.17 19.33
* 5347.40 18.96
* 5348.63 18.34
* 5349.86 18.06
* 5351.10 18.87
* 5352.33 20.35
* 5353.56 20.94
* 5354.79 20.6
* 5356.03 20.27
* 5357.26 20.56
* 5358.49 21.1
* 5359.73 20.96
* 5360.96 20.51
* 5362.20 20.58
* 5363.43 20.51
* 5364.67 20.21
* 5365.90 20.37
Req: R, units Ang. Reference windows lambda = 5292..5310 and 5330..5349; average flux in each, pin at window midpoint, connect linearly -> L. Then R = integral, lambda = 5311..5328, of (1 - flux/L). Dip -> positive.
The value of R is -1.0 Ang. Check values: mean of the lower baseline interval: 18.5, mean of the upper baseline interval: 18.3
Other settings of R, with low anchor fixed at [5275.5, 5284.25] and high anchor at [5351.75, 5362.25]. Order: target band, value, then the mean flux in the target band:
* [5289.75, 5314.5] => 0.12 Ang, 18.8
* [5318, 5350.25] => 2.29 Ang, 18.5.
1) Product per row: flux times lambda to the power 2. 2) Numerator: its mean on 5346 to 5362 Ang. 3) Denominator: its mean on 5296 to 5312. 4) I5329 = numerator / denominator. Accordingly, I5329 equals 1.10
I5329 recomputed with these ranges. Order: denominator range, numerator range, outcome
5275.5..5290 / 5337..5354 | 1.04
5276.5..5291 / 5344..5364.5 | 1.10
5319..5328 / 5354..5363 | 1.08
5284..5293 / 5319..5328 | 1.03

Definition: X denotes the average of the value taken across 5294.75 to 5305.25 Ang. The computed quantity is 17.3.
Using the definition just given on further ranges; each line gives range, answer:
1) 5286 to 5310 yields 18.7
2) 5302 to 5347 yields 18.9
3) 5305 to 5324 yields 20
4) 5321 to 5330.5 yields 18.3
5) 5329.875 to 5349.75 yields 18.2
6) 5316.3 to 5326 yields 19.7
